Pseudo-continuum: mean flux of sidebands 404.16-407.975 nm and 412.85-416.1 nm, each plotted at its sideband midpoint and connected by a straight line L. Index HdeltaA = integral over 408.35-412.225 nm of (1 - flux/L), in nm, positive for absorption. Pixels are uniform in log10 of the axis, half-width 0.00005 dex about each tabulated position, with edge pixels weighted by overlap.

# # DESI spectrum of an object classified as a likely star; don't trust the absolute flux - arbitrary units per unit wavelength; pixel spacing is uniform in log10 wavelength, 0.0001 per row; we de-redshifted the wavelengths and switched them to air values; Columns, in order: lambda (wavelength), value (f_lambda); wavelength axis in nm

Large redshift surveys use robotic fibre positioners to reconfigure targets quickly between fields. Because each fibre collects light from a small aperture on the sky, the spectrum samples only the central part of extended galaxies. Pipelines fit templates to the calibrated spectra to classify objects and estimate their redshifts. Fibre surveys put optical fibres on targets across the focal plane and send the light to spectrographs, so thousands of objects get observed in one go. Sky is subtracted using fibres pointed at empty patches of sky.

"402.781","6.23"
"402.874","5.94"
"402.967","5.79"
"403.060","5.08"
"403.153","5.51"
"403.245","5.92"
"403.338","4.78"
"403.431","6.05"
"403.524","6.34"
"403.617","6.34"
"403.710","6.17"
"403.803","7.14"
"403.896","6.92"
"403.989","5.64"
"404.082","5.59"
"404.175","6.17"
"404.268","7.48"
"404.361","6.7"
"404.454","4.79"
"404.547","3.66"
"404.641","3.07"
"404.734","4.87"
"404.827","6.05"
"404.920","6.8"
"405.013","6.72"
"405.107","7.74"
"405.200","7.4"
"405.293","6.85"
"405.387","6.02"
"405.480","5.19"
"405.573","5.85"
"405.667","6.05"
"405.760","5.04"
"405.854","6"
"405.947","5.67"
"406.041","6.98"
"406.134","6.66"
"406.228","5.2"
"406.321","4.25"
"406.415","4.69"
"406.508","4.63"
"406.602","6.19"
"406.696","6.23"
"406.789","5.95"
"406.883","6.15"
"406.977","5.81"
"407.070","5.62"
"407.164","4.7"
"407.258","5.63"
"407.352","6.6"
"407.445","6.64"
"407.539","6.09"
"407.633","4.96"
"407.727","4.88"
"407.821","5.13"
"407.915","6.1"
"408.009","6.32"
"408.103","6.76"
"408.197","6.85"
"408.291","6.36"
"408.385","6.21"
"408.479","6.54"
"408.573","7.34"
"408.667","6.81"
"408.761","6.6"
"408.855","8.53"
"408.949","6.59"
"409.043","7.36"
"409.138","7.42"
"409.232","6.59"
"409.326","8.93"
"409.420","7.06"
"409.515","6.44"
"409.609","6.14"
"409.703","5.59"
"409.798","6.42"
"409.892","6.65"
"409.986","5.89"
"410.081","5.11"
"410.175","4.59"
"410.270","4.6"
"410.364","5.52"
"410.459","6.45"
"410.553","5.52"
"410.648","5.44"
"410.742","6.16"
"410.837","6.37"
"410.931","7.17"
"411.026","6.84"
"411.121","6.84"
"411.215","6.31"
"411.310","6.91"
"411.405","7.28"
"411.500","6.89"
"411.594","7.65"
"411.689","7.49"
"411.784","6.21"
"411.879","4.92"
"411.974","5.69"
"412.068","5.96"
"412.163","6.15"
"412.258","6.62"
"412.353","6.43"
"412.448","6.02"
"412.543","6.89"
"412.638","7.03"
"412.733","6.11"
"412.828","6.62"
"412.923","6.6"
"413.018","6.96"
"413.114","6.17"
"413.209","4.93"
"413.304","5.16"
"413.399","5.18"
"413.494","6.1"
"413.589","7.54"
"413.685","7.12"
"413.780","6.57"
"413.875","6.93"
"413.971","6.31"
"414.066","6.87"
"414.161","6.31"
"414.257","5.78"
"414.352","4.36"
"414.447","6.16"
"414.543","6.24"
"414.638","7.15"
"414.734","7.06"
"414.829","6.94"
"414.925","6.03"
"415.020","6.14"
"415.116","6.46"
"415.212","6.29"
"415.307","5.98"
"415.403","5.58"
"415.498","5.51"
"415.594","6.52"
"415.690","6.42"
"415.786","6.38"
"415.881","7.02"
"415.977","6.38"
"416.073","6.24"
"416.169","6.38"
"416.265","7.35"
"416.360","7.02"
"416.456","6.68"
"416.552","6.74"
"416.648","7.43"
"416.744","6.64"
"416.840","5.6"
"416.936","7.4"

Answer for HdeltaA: -0.28 nm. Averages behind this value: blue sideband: 5.78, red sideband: 6.28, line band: 6.47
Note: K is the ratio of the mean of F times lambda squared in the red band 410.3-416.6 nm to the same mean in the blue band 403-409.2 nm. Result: 1.1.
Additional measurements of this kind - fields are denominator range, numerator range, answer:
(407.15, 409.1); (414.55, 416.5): 1.05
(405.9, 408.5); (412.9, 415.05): 1.11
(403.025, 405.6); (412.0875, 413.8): 1.11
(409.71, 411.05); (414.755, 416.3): 1.11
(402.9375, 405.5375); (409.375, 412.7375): 1.09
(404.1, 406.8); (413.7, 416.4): 1.15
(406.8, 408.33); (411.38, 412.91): 1.12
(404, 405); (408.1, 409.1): 1.27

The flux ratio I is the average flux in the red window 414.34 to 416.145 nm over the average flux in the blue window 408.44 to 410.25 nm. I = 0.9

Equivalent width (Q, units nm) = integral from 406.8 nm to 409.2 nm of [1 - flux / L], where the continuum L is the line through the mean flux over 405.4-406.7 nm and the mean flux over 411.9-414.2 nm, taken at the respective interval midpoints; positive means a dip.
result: -0.21 nm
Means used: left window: 5.61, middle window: 6.32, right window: 6.33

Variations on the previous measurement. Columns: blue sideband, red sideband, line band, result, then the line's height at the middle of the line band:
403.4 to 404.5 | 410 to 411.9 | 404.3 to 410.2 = 0.16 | 6.26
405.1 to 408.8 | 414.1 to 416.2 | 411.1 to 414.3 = -0.13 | 6.17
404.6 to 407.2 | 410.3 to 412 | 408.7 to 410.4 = -0.06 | 6.23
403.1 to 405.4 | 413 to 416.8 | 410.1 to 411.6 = 0.00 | 6.24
